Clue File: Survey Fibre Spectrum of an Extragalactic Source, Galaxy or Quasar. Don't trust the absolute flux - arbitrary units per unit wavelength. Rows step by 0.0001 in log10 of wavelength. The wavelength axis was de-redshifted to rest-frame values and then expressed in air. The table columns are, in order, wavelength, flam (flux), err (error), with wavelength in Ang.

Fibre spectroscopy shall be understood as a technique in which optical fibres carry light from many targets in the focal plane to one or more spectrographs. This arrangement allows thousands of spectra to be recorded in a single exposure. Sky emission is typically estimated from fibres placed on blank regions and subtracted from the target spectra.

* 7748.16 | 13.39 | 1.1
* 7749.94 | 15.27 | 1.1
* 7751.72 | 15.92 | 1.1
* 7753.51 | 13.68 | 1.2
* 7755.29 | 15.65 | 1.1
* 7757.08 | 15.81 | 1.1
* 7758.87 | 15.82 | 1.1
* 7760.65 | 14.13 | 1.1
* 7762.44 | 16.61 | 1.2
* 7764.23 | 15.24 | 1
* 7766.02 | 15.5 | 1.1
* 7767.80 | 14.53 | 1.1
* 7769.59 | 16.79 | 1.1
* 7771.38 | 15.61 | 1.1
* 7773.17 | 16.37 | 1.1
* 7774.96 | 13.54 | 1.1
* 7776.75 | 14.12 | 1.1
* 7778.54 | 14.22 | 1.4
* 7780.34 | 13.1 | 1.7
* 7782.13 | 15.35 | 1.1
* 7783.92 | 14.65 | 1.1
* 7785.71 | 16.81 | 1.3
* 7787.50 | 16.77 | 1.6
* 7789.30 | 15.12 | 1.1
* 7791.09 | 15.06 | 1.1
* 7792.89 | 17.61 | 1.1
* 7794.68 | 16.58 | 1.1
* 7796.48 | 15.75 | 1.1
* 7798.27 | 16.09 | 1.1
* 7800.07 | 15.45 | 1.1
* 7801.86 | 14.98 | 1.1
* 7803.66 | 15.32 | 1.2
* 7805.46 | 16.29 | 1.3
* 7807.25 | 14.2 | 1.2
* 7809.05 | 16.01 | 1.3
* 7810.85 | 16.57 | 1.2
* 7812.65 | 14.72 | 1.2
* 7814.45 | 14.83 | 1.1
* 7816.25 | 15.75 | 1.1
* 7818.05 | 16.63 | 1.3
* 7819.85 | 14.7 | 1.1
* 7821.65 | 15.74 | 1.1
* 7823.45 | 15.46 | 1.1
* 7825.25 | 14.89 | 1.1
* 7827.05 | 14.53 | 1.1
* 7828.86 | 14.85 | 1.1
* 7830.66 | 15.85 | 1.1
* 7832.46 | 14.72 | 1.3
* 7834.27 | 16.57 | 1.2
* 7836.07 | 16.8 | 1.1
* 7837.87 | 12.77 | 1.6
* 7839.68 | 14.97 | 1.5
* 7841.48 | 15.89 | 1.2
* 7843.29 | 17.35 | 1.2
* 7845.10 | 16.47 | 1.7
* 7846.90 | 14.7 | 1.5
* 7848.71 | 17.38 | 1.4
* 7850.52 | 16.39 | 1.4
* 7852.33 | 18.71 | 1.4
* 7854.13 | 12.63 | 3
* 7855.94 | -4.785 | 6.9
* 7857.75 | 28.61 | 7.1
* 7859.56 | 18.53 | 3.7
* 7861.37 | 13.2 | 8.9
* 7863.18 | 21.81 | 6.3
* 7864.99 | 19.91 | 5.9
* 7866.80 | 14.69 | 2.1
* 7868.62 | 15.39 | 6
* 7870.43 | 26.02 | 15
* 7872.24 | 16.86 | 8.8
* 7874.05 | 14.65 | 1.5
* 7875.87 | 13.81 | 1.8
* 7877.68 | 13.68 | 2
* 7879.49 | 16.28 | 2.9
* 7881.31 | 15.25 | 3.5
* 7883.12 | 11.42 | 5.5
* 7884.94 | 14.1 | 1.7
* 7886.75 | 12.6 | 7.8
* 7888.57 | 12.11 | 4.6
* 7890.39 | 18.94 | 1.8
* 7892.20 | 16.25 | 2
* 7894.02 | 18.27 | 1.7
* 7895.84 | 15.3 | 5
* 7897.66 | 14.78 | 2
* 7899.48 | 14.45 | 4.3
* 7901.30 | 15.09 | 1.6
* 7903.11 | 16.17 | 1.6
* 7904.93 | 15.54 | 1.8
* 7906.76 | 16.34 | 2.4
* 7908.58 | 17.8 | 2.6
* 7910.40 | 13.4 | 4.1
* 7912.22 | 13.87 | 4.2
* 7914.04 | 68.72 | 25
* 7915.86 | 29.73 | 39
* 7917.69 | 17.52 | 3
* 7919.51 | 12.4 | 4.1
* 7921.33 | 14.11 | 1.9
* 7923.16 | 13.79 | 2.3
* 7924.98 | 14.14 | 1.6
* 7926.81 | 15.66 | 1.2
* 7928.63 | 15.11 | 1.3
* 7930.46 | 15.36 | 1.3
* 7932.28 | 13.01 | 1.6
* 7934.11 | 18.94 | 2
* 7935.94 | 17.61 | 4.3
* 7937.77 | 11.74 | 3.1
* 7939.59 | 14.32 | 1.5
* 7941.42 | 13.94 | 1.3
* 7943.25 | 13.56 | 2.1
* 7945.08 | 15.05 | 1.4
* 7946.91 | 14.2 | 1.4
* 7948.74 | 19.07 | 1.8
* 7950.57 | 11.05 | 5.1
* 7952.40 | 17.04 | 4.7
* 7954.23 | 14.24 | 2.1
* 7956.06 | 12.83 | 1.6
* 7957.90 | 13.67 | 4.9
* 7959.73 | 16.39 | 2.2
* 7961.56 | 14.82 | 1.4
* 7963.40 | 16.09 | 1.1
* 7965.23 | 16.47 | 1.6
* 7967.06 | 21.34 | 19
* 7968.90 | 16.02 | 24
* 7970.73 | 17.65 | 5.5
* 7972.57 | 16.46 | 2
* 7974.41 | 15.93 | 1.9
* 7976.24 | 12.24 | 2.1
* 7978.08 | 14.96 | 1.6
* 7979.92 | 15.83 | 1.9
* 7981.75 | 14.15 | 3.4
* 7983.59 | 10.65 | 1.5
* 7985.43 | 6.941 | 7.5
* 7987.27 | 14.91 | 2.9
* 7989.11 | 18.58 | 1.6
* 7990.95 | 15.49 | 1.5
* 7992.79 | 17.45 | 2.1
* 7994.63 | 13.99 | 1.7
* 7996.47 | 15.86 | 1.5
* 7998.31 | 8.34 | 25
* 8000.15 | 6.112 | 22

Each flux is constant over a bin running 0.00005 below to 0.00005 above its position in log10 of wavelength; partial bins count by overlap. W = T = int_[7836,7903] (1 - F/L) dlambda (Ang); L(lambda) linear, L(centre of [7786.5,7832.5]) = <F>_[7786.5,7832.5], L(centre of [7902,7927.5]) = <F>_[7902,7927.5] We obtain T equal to 8.6 Ang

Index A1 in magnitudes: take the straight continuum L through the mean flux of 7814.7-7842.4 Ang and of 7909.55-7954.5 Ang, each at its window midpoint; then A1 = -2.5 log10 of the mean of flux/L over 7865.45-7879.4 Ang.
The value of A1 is -0.018 mag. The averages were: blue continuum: 15.3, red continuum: 17.6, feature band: 16.5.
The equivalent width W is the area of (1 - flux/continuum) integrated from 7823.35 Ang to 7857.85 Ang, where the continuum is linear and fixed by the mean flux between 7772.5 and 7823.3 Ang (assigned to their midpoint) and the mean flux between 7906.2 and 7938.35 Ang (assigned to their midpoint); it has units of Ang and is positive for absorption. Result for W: 3.5 Ang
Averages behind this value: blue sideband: 15.4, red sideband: 18.9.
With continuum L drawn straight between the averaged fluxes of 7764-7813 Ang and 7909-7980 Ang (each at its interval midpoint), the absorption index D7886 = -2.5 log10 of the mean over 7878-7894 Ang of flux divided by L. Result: 0.11 mag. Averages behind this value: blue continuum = 15.5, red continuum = 16.9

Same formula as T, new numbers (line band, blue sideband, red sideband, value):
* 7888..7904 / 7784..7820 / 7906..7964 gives 0.85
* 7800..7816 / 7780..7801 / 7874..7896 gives 0.21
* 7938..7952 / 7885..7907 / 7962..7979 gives 1.38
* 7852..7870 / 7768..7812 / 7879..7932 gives 0.65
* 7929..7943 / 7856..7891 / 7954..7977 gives 0.86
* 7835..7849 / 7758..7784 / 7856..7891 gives 0.09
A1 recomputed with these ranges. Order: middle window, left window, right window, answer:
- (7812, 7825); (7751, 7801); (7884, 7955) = 0.03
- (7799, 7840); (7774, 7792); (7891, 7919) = 0.07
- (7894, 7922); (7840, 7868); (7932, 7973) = -0.24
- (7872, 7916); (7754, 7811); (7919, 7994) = -0.17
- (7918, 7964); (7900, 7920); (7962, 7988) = 0.23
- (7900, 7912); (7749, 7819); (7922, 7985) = -0.03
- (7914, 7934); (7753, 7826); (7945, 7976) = -0.19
